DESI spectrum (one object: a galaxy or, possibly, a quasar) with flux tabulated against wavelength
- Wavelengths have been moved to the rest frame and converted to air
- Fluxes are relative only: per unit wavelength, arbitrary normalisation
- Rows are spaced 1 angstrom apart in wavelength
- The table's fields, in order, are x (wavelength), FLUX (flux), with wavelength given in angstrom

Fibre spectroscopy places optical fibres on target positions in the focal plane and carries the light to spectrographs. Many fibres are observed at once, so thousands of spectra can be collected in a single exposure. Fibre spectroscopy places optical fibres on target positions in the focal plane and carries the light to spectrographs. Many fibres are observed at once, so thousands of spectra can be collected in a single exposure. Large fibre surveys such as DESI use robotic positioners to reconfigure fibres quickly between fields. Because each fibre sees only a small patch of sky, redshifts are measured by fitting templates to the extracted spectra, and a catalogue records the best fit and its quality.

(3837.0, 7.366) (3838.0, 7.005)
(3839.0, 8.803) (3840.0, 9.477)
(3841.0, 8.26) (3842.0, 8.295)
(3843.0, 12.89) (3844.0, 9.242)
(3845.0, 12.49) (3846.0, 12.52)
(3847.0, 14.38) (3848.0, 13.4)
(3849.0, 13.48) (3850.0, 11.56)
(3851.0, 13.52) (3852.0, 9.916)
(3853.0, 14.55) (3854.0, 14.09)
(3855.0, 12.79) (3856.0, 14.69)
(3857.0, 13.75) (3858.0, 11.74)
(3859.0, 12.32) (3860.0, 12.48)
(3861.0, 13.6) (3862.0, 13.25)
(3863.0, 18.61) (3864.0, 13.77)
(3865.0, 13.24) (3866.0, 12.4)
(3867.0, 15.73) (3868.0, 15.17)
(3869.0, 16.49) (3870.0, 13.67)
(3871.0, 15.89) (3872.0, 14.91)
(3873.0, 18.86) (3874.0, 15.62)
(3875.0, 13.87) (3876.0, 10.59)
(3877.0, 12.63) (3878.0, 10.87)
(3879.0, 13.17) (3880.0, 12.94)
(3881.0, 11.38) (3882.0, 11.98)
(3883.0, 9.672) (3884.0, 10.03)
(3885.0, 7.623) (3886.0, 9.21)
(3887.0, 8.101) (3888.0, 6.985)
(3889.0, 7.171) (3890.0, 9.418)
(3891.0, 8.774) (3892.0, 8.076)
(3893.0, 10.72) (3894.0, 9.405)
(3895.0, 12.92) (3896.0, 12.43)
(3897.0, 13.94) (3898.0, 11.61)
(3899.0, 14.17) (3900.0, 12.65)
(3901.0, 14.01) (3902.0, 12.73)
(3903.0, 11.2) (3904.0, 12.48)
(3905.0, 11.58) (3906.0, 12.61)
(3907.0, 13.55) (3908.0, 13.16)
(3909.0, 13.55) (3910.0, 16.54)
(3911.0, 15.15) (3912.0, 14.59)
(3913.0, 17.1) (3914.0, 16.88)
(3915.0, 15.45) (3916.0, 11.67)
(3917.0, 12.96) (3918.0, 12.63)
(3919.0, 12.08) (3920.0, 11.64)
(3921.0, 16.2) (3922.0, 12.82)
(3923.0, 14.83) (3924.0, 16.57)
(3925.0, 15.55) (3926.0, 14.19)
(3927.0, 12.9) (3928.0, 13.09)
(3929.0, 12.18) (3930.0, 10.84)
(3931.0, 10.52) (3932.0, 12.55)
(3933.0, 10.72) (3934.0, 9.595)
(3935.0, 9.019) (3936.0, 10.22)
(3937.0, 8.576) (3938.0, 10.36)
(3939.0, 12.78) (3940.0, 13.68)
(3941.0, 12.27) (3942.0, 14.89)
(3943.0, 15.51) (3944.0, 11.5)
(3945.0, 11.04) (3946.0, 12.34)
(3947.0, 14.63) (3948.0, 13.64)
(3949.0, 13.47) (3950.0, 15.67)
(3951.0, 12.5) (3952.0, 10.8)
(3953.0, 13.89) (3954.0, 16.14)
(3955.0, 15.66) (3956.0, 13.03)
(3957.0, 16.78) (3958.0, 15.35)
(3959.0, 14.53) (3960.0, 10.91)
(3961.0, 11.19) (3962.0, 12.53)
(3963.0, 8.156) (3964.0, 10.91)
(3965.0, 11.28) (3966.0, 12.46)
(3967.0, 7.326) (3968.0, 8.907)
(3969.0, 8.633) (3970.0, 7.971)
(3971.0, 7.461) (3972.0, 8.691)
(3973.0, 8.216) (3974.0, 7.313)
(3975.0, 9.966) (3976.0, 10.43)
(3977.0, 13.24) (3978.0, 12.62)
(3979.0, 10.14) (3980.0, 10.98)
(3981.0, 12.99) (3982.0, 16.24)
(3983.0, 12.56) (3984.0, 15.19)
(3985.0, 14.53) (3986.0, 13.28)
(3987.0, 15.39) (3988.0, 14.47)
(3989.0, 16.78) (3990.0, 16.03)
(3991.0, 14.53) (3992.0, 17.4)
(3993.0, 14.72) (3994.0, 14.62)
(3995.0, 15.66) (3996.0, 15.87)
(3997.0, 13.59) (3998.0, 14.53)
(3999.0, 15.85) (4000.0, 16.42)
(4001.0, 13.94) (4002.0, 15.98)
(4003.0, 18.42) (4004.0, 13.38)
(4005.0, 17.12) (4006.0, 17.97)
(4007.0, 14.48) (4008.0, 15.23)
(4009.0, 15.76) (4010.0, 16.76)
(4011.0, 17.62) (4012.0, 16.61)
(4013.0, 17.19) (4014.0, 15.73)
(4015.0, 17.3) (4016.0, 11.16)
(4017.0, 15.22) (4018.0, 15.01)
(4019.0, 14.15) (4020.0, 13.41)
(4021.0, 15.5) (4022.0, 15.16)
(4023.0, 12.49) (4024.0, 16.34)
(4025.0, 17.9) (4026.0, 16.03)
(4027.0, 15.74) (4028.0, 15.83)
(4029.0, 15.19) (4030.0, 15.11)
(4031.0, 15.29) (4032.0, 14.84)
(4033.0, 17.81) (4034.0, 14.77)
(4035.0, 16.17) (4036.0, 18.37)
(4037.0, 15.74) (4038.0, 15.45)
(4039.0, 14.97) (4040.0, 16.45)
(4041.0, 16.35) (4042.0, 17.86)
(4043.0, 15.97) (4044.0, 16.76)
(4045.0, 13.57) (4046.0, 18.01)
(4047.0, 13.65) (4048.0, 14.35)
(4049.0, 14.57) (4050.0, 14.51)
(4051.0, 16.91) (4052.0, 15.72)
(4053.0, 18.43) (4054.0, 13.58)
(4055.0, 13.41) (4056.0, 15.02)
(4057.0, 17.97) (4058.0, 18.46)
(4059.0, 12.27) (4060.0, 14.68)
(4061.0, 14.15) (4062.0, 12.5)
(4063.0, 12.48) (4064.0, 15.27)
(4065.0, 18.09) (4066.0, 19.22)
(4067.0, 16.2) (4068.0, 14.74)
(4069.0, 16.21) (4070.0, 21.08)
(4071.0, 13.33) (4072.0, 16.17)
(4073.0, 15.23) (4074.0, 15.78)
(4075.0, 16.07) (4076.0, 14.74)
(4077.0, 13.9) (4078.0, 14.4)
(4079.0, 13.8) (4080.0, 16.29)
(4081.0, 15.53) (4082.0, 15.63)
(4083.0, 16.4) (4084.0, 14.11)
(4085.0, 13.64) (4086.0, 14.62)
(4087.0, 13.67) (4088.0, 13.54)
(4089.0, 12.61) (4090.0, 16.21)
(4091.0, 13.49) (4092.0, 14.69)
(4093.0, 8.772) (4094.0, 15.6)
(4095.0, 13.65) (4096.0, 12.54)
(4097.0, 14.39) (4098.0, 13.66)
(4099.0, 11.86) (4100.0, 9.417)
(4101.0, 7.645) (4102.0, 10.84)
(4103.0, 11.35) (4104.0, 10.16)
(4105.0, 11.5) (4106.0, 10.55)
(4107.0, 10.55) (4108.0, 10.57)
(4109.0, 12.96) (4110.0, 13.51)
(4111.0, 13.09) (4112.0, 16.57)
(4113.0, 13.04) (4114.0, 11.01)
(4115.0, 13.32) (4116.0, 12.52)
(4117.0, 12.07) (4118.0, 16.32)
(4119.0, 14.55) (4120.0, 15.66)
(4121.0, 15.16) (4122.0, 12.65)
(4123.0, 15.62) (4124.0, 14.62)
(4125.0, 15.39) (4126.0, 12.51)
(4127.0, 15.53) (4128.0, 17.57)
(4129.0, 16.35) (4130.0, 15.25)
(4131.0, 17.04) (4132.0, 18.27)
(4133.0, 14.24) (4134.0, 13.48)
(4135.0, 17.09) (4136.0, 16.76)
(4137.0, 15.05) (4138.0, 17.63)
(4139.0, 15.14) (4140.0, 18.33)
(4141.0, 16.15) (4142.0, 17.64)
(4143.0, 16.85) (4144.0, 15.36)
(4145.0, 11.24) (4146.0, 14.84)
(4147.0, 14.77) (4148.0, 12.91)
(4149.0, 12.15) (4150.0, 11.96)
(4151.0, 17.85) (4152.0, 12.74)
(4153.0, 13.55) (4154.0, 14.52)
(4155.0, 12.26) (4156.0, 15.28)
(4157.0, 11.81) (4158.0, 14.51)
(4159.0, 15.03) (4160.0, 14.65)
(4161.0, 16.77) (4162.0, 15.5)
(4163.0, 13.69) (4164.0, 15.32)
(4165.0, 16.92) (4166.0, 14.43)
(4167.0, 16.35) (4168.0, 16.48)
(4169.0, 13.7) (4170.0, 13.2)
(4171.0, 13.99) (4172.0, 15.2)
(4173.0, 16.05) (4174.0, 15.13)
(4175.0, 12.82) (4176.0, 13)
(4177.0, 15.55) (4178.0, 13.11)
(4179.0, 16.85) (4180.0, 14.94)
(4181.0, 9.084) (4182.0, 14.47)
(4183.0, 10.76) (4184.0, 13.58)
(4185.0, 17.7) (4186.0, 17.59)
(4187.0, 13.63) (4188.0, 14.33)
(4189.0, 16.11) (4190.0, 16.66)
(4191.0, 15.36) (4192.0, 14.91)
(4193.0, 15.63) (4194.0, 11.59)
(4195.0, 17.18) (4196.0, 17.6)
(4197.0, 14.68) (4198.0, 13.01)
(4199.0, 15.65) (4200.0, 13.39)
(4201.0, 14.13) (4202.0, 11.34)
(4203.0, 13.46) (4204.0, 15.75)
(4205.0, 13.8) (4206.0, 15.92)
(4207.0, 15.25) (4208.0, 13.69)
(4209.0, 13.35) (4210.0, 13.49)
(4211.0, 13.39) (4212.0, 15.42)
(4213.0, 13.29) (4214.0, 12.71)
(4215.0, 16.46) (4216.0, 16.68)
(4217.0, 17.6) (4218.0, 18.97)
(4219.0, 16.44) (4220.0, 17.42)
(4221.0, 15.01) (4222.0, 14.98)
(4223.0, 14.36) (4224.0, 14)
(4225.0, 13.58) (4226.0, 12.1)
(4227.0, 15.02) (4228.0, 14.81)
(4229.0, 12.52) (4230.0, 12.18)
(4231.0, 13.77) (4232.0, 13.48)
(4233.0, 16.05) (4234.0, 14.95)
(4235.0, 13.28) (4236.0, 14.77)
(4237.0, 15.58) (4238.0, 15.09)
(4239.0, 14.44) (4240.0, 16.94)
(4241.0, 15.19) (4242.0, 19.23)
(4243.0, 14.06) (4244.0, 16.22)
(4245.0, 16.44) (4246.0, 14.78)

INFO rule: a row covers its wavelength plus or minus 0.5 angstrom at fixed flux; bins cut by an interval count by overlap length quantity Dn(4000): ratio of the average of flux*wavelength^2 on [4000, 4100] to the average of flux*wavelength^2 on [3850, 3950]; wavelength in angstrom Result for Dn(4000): 1.3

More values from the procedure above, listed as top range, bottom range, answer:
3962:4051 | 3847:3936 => 1.19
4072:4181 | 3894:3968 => 1.22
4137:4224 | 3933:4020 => 1.23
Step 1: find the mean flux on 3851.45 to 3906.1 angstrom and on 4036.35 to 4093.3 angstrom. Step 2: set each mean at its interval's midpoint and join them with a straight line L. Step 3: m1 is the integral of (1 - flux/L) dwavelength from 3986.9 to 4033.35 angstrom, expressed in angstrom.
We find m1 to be -3.7 angstrom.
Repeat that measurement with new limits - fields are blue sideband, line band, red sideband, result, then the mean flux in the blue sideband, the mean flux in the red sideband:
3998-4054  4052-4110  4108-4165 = 4.3 angstrom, 15.7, 14.7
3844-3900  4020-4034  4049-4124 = -1.9 angstrom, 12.5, 14.1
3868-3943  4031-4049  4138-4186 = -3.0 angstrom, 12.5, 14.6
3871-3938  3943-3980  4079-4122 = 2.5 angstrom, 12.3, 13.2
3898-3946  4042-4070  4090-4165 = -3.9 angstrom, 13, 14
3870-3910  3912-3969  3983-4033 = 2.6 angstrom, 11.9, 15.4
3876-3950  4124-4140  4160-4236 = -2.0 angstrom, 12.3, 14.7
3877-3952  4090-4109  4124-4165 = 3.5 angstrom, 12.3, 15.1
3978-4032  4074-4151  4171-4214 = 3.4 angstrom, 15.2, 14.4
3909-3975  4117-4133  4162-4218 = -1.4 angstrom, 12.4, 14.7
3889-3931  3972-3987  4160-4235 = 1.6 angstrom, 12.9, 14.7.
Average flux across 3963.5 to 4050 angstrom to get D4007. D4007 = 14.4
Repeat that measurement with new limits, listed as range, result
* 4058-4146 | 14.4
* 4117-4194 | 14.9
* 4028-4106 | 14.8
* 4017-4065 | 15.4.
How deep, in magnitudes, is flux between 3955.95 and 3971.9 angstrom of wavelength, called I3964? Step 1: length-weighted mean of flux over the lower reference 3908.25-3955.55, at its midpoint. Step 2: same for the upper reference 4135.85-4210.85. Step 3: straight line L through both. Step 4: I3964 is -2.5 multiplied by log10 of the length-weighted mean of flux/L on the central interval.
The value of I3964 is 0.22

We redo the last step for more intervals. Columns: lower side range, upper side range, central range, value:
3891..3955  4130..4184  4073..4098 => -0.01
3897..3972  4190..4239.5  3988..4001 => -0.18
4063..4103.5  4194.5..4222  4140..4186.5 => 0.01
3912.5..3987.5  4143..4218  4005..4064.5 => -0.18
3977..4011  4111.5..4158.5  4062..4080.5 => -0.05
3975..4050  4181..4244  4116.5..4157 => -0.01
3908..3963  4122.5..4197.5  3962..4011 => 0.03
